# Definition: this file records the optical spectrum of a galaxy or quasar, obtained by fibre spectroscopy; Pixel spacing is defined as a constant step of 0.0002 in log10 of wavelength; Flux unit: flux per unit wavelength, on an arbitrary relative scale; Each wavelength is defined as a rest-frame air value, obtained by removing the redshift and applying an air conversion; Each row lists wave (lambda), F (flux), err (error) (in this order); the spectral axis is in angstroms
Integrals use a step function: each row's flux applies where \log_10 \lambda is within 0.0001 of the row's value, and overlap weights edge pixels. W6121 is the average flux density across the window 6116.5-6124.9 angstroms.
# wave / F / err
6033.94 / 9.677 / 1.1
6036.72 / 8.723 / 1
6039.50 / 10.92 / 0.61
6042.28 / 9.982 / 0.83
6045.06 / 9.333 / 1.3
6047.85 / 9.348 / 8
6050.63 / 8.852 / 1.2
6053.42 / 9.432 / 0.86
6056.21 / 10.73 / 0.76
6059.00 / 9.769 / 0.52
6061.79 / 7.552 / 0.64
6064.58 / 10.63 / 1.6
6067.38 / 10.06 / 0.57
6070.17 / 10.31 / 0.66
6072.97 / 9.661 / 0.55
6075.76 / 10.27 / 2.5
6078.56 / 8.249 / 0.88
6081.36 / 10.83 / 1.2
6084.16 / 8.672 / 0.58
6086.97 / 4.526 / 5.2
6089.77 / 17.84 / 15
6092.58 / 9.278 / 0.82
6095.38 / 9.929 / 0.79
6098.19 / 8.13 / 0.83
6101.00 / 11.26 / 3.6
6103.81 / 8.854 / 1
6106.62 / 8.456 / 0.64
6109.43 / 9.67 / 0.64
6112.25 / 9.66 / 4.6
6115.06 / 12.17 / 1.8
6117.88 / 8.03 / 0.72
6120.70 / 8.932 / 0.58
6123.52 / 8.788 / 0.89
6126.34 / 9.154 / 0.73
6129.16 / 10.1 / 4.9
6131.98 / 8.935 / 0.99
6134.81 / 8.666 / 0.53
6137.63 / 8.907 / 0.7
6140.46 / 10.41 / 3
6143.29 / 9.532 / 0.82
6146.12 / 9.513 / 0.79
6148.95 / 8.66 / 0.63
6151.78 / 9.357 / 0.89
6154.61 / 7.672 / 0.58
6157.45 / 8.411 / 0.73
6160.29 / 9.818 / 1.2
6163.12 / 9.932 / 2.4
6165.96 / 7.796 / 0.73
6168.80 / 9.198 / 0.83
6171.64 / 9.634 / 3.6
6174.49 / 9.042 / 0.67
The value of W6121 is 8.58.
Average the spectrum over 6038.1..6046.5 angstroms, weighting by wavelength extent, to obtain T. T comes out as 10.1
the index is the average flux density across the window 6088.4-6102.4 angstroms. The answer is 11.3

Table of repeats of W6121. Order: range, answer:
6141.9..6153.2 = 9.27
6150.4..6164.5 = 9.04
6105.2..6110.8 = 9.07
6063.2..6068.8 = 10.3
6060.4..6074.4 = 9.65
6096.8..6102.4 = 9.7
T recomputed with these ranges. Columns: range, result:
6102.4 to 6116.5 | 9.76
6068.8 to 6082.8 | 9.86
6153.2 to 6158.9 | 8.04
